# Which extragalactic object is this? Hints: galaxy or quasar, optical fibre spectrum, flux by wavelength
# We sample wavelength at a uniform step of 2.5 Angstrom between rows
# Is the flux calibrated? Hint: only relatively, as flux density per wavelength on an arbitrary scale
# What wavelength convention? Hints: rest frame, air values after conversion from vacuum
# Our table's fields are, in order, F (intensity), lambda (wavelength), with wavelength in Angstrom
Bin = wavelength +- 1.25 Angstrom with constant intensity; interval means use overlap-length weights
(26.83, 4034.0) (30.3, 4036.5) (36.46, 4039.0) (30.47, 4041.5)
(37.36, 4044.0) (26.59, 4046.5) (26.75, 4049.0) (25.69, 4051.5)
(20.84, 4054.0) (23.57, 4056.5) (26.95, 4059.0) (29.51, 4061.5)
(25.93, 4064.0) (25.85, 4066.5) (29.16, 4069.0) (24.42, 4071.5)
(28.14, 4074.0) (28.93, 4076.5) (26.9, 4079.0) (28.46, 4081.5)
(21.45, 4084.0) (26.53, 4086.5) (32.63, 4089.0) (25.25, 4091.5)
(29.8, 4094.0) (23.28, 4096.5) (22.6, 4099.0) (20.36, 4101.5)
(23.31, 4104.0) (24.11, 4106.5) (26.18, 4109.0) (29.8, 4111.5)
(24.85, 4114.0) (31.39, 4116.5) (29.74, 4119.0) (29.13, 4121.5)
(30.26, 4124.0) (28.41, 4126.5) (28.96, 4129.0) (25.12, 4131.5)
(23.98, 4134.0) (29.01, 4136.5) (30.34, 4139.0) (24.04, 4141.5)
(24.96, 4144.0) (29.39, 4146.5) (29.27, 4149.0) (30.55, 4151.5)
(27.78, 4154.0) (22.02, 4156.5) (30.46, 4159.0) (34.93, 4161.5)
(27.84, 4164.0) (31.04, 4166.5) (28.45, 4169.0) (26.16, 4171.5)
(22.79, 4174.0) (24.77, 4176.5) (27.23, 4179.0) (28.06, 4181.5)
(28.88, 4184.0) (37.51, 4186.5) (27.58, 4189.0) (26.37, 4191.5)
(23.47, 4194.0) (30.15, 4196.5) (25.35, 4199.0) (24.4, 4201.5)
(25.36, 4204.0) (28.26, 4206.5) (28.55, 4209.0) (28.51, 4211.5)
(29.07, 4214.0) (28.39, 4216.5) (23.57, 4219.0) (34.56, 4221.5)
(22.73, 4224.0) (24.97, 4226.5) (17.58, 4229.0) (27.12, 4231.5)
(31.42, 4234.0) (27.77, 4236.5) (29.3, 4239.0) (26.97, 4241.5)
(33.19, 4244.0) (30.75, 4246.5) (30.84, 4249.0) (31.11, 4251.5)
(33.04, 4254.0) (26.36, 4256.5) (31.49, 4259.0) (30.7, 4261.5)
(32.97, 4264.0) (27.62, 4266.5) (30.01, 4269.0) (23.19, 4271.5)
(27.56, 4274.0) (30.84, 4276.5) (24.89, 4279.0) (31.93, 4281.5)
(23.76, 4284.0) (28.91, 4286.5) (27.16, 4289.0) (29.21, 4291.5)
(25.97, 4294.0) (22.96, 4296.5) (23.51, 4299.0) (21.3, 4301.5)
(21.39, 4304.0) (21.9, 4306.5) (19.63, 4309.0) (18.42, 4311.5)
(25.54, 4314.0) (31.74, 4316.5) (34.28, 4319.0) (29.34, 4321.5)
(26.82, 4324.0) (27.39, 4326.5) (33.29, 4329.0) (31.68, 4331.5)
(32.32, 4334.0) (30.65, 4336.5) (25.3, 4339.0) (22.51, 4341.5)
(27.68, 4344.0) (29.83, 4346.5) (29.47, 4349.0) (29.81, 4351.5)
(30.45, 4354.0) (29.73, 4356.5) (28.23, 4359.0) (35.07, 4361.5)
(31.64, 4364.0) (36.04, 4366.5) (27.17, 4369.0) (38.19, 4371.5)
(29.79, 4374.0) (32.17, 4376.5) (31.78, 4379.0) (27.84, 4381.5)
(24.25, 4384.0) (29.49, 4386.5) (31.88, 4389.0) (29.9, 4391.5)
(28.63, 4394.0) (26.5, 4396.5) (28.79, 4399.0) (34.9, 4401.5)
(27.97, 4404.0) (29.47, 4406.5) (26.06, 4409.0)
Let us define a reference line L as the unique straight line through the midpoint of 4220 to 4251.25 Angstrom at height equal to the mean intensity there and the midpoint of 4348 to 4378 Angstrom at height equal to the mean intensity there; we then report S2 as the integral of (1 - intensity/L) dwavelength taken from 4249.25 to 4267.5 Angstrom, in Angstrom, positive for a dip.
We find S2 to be -1.1 Angstrom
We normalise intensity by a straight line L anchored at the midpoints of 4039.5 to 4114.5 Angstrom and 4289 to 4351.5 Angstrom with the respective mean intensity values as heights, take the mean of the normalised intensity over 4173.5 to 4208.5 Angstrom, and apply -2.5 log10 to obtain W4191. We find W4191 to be -0.022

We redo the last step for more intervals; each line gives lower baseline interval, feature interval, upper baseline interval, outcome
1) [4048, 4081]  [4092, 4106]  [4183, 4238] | 0.115 mag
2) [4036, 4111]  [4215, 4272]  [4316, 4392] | 0.012 mag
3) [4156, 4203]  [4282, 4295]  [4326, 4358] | 0.058 mag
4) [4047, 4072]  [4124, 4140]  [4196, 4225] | -0.047 mag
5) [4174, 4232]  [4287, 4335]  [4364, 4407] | 0.096 mag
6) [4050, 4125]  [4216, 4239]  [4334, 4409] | 0.063 mag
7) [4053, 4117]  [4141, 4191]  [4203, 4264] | -0.031 mag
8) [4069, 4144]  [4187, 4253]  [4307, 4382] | 0.013 mag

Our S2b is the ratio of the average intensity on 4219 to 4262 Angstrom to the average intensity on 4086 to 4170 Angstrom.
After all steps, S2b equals 1.04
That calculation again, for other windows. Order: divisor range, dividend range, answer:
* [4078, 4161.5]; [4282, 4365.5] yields 1.02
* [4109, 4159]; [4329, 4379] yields 1.09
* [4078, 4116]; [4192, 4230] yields 1.02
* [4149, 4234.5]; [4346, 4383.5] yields 1.13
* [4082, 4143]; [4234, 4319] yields 1.03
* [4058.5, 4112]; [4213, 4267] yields 1.09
